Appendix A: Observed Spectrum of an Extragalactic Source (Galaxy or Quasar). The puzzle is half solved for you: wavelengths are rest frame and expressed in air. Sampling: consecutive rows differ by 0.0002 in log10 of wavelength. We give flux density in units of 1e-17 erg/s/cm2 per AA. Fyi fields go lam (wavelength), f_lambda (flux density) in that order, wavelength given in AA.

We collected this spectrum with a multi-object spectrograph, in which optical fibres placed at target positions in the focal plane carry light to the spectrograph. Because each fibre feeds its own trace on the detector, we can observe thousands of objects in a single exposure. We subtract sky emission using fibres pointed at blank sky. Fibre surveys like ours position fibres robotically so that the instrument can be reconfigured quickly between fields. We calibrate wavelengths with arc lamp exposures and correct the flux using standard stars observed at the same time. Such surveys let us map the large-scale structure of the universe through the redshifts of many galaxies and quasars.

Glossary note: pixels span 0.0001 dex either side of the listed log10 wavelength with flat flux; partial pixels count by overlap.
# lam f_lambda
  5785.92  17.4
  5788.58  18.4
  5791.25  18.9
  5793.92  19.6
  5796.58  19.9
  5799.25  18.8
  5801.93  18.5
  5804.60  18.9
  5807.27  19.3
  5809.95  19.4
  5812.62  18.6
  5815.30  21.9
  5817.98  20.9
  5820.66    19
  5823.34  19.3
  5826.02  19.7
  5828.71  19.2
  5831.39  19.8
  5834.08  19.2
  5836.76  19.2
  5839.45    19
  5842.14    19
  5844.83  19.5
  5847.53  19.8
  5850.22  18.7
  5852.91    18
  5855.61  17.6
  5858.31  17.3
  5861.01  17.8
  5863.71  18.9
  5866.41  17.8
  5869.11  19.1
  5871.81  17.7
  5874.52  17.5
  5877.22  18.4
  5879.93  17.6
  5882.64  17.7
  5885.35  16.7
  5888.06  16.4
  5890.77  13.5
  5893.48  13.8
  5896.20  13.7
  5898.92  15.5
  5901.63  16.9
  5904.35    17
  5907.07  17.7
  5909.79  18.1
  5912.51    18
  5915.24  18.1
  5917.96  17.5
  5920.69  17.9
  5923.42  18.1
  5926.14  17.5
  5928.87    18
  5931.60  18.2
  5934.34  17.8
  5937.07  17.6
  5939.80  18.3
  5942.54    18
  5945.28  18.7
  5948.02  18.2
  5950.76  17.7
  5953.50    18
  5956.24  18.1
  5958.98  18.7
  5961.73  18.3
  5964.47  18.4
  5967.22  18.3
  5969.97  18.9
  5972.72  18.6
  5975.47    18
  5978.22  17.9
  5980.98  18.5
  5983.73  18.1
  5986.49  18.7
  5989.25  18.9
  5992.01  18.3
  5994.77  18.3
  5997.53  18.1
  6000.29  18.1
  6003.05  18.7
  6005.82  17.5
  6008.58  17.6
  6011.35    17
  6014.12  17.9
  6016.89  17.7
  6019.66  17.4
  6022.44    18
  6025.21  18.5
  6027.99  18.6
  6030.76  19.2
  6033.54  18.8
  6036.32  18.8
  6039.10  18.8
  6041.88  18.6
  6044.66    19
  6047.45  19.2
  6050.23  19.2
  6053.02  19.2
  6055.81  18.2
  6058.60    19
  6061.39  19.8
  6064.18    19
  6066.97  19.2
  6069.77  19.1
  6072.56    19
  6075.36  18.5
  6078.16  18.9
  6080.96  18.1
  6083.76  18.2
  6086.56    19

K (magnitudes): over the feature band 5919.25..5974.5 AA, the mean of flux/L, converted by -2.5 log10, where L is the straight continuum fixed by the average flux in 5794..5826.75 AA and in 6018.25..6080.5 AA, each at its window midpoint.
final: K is 0.06 mag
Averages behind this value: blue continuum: 19.5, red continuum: 18.8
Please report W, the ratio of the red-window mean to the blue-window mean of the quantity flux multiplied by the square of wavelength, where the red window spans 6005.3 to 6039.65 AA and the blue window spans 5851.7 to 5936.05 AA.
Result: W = 1.1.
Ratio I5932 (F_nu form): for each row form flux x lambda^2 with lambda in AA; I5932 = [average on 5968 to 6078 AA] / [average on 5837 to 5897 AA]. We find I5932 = 1.1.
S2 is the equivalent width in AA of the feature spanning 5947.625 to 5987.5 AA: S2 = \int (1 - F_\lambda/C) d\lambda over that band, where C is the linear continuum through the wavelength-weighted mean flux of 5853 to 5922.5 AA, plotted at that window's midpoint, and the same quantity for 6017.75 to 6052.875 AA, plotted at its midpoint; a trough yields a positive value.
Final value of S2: -0.7 AA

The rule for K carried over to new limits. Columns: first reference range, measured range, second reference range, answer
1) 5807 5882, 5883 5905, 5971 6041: 0.20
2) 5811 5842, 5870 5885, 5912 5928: 0.05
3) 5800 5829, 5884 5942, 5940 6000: 0.11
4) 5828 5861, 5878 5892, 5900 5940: 0.11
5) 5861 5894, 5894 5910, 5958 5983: 0.08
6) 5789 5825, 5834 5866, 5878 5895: -0.06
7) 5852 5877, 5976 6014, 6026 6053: 0.03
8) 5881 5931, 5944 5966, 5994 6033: -0.05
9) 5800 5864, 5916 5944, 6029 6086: 0.07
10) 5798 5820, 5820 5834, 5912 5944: -0.01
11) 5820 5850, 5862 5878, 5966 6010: 0.05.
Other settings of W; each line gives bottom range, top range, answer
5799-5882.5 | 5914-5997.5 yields 1.00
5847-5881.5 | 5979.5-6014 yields 1.05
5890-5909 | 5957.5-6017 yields 1.20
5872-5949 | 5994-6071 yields 1.12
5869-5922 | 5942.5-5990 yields 1.11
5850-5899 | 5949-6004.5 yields 1.11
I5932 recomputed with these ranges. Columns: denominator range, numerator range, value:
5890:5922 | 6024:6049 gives 1.19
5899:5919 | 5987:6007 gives 1.08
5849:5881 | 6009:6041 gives 1.07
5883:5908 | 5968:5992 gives 1.21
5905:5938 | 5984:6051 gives 1.06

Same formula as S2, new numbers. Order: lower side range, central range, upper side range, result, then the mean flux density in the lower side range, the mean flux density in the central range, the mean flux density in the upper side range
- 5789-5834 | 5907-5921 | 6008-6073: 0.9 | 19.4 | 17.9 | 18.6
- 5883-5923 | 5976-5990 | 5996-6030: -0.6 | 16.6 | 18.4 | 18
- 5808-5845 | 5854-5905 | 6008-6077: 6.4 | 19.5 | 16.9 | 18.6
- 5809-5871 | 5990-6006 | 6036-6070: 0.7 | 19.1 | 18.2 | 19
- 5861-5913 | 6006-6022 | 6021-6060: 0.8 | 17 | 17.5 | 18.8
